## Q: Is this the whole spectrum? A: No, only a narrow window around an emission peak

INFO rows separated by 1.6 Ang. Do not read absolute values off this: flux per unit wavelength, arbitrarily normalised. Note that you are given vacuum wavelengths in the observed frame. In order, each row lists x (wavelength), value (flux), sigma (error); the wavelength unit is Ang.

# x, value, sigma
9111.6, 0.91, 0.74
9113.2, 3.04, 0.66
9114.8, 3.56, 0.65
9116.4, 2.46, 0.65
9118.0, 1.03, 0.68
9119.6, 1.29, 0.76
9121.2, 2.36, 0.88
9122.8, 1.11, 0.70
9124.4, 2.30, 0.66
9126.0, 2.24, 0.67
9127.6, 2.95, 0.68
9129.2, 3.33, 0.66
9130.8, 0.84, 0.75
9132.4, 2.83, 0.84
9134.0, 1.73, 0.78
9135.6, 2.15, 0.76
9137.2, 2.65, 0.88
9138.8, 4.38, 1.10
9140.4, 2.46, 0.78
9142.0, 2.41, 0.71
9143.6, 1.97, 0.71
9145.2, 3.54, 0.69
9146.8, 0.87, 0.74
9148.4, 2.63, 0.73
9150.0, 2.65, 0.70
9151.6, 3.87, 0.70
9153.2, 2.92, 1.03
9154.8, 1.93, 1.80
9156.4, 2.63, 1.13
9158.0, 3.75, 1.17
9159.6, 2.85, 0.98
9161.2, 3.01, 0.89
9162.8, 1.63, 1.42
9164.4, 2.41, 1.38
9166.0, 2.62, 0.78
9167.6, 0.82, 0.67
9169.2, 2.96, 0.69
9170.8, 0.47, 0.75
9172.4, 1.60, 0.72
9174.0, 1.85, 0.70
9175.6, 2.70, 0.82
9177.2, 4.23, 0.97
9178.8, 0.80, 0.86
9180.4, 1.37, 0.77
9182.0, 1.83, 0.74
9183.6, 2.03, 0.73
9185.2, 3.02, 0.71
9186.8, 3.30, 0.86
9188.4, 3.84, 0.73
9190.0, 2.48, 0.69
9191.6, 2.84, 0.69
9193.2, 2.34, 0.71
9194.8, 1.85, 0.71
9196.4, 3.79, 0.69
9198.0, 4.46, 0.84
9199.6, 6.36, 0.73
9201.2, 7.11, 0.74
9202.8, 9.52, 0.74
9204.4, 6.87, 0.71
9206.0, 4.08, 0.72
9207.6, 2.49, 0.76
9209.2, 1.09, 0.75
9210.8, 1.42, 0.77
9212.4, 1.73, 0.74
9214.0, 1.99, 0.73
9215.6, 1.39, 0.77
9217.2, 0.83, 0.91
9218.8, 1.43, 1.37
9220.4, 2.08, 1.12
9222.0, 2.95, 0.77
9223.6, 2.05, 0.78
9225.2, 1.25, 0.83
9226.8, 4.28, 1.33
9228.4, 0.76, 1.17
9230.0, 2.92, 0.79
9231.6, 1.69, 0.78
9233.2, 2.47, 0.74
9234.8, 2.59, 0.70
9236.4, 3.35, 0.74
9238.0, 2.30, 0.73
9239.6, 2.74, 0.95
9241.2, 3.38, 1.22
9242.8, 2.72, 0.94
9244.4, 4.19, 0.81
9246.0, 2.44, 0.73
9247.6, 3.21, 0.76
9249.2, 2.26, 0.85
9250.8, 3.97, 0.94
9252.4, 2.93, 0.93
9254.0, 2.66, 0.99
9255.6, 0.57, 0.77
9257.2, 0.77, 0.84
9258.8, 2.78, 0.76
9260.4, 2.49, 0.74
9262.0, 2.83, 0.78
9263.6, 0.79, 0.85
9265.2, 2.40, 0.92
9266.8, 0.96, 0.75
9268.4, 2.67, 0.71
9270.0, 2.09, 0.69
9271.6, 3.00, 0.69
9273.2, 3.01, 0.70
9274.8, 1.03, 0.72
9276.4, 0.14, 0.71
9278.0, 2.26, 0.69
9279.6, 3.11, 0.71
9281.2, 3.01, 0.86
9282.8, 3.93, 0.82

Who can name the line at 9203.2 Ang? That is Hgamma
